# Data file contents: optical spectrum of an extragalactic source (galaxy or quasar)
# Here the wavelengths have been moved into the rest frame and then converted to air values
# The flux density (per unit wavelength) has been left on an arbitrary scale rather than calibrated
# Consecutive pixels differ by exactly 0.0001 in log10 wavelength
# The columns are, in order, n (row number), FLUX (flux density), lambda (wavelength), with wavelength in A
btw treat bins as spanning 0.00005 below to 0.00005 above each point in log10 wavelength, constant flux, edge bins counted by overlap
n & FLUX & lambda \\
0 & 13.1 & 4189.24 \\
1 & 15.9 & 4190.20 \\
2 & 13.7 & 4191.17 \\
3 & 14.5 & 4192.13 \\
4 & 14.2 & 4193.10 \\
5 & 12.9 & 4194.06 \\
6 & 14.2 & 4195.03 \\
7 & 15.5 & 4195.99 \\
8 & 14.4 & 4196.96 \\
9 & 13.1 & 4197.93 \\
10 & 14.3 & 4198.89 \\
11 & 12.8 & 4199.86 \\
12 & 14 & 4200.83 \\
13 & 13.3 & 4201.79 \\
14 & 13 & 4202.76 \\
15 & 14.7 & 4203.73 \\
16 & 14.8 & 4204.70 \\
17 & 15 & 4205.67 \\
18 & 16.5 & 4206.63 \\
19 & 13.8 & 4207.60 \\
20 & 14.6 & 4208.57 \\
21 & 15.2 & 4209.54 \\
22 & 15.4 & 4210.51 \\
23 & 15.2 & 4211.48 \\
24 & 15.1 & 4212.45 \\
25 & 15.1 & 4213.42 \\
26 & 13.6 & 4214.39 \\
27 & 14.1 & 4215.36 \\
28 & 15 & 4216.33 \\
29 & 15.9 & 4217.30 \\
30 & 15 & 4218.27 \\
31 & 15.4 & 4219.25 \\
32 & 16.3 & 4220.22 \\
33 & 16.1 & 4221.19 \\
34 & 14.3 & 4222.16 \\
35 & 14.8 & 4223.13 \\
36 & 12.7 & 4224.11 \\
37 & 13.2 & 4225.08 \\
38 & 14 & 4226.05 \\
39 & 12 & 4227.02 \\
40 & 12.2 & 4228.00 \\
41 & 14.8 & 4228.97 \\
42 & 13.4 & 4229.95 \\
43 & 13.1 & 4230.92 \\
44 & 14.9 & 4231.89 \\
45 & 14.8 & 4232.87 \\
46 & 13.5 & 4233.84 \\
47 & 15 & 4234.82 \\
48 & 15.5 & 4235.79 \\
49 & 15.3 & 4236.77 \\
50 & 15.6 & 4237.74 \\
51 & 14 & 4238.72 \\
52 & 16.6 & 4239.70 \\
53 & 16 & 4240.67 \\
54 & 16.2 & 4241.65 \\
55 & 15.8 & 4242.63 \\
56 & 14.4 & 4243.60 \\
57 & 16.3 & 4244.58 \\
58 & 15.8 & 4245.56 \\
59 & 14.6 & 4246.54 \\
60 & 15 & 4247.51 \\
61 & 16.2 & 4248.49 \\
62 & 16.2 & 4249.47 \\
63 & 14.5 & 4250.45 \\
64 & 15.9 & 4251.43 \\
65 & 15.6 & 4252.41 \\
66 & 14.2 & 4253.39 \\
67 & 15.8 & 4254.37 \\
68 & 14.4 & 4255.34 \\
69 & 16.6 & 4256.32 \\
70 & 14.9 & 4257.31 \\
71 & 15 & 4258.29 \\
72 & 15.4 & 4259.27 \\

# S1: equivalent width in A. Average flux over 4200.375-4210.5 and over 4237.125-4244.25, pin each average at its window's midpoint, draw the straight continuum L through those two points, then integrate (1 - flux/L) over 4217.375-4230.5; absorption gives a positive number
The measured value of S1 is 0.7 A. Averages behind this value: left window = 14.5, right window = 15.5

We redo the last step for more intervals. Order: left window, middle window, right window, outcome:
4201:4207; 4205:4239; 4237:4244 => 0.9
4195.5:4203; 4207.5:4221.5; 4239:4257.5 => -0.7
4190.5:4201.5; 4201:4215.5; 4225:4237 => -0.7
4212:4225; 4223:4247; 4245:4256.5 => 0.8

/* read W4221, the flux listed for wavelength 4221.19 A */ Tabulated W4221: 16.1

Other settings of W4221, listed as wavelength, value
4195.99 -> 15.5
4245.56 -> 15.8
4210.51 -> 15.4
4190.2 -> 15.9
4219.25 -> 15.4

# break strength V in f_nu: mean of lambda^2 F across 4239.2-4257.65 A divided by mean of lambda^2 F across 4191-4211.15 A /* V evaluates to 1.1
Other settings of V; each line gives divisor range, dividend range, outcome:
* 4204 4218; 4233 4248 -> 1.04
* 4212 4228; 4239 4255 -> 1.09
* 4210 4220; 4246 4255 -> 1.04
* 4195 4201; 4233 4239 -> 1.08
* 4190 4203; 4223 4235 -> 0.99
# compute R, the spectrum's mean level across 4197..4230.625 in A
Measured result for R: 14.4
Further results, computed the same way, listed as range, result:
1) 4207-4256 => 14.9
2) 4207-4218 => 14.8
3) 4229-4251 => 15.1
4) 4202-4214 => 14.8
